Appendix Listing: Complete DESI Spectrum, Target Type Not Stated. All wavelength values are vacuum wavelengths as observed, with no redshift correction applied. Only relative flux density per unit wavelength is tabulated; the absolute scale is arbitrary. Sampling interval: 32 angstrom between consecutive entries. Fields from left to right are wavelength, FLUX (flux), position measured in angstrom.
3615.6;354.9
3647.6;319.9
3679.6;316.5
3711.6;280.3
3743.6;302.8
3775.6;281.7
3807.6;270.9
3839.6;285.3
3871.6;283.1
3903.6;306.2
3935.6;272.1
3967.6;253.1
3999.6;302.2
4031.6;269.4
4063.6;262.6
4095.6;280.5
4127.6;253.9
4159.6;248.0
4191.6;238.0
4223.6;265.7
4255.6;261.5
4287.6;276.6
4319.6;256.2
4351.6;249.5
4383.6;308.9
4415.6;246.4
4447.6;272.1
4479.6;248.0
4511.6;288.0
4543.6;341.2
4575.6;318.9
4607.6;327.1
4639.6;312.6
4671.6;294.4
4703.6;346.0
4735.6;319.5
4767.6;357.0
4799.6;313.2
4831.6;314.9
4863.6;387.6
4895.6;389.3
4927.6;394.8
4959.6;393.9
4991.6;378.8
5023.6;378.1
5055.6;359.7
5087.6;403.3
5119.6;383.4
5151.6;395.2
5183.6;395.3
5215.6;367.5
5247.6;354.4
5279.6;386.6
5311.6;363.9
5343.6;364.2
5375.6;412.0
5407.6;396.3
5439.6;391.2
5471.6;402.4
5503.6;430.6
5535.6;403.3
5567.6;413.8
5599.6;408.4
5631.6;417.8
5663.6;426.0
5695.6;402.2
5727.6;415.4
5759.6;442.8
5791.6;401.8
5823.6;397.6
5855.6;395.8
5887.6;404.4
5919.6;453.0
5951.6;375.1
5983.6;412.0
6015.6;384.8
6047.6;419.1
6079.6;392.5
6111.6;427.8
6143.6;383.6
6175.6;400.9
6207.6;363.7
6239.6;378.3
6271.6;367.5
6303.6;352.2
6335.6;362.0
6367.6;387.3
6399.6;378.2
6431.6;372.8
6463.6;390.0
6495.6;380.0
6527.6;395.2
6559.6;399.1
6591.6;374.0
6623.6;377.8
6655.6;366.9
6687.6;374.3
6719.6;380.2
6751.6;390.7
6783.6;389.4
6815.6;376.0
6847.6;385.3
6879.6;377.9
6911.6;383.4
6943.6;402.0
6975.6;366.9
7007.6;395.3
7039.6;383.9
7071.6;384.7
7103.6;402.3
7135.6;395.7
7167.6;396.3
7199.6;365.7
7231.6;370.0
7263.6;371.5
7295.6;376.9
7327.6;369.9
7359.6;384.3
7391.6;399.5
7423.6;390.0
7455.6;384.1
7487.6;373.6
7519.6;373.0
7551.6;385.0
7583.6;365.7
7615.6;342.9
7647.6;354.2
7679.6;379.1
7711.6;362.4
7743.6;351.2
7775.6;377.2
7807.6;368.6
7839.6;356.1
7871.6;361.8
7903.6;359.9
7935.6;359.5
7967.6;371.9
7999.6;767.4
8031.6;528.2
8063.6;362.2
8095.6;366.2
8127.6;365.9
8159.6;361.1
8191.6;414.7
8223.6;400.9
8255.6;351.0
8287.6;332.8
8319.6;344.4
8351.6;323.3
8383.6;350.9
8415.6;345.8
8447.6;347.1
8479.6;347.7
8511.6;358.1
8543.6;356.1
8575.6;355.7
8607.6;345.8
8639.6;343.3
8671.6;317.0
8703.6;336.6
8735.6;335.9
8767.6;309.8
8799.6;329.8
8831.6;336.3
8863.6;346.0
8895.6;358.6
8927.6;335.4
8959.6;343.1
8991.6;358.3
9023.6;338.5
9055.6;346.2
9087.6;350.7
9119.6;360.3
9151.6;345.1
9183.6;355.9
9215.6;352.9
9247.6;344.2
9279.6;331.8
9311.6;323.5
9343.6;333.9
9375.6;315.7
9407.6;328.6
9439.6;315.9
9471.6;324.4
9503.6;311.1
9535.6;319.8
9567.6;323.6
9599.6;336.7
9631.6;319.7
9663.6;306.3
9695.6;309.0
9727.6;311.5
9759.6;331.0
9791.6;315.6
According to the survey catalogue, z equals 0.220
